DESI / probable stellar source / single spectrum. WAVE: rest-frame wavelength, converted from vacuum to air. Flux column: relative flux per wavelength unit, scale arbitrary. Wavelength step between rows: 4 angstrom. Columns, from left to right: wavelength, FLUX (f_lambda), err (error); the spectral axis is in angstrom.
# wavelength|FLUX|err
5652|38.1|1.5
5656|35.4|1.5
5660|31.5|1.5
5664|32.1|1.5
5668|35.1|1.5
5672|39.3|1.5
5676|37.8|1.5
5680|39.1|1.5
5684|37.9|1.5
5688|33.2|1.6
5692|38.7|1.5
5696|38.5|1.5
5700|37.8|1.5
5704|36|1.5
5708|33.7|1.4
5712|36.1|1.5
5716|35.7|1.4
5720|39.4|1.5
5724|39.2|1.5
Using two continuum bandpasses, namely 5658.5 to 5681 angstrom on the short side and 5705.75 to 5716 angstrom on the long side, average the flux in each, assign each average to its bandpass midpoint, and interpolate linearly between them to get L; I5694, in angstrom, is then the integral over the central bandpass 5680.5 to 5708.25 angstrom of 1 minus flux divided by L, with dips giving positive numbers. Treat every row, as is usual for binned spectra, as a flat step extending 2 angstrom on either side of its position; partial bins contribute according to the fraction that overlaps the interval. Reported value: -1.2 angstrom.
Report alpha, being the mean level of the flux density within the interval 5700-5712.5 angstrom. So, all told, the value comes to 35.6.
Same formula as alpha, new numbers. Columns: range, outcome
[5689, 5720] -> 36.7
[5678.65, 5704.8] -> 37.3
